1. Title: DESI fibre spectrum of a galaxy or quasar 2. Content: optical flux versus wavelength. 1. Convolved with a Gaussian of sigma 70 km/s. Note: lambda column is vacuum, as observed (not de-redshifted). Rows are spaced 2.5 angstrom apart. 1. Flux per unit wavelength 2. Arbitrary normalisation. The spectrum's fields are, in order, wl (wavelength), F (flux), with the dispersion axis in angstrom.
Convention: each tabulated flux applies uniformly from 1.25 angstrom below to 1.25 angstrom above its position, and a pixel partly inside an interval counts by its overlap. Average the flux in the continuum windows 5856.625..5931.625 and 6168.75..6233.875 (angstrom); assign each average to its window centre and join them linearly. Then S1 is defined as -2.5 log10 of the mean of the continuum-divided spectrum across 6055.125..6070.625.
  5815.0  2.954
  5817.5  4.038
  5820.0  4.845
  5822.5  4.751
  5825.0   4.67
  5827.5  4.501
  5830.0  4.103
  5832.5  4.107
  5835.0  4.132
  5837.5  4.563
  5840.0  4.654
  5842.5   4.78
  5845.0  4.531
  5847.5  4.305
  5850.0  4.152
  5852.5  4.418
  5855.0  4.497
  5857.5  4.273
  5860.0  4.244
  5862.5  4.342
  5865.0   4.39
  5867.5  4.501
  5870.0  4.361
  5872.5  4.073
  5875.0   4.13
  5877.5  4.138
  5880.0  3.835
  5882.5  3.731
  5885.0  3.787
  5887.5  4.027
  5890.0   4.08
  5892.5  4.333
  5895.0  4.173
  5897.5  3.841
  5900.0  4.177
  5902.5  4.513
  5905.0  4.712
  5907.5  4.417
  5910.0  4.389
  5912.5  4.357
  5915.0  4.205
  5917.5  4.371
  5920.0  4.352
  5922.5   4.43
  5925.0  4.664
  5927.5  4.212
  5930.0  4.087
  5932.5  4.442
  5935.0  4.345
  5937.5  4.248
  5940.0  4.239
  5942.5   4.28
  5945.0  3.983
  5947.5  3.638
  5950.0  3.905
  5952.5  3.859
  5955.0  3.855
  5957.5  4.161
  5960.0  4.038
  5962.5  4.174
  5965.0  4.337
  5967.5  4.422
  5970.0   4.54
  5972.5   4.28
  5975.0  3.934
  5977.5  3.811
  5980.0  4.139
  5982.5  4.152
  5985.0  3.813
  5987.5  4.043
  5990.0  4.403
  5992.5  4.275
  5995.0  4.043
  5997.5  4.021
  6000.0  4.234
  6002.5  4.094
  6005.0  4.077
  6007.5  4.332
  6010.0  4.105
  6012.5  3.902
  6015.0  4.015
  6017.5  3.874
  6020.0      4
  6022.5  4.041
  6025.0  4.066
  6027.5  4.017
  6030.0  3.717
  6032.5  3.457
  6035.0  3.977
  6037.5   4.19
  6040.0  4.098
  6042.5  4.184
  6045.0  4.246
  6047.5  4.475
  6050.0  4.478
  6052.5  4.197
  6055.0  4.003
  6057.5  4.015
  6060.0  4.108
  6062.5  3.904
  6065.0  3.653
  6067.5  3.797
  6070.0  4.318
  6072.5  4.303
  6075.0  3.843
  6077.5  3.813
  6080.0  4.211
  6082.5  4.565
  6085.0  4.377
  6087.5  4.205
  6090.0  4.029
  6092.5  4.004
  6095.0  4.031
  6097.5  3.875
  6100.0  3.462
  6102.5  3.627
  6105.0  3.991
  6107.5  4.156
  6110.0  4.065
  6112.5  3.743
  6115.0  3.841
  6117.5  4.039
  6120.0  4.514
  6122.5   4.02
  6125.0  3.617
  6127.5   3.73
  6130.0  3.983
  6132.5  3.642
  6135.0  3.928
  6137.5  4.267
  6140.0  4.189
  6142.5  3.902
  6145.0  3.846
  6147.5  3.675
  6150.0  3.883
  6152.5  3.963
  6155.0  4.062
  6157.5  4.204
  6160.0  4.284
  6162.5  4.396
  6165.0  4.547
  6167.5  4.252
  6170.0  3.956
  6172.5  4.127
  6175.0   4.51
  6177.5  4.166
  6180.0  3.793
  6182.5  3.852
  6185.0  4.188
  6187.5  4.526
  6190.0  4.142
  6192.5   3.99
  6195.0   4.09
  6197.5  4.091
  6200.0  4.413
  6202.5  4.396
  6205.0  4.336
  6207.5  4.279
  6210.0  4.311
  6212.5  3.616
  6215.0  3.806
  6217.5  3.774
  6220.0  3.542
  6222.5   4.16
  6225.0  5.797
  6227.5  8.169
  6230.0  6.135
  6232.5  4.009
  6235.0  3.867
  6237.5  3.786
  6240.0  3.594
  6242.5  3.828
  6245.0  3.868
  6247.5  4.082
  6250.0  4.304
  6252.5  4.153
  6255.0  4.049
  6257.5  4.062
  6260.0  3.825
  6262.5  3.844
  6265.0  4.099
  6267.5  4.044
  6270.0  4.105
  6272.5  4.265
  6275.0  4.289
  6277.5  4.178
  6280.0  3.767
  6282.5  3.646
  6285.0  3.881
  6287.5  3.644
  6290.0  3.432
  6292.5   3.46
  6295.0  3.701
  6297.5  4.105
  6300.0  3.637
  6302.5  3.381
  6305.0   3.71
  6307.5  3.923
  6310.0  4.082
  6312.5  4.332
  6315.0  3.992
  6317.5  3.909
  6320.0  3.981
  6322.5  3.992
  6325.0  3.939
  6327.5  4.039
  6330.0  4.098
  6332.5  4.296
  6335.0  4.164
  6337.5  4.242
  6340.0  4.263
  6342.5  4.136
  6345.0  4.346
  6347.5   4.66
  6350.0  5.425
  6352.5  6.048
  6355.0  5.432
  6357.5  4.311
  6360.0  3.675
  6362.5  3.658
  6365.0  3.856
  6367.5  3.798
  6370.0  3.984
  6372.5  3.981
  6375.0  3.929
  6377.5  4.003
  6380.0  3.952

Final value 0.10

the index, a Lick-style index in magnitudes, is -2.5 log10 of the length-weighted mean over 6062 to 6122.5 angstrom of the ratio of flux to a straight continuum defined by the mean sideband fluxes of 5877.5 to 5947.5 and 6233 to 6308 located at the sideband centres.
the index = 0.01 mag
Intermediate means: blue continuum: 4.22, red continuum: 3.89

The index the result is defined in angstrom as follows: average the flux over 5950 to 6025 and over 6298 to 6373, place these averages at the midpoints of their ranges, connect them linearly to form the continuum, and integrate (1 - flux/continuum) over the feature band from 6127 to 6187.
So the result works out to 1.03 angstrom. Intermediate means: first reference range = 4.1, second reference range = 4.18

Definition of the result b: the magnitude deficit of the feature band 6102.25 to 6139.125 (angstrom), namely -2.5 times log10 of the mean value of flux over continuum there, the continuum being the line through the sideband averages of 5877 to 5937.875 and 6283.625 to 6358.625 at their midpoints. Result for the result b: 0.06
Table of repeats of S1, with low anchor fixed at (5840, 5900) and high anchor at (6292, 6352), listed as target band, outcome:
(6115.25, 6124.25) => 0.01 mag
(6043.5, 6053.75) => -0.04 mag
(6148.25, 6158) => 0.04 mag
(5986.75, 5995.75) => 0.00 mag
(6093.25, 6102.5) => 0.11 mag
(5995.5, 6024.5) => 0.03 mag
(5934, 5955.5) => 0.04 mag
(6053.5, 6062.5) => 0.04 mag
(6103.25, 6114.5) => 0.05 mag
